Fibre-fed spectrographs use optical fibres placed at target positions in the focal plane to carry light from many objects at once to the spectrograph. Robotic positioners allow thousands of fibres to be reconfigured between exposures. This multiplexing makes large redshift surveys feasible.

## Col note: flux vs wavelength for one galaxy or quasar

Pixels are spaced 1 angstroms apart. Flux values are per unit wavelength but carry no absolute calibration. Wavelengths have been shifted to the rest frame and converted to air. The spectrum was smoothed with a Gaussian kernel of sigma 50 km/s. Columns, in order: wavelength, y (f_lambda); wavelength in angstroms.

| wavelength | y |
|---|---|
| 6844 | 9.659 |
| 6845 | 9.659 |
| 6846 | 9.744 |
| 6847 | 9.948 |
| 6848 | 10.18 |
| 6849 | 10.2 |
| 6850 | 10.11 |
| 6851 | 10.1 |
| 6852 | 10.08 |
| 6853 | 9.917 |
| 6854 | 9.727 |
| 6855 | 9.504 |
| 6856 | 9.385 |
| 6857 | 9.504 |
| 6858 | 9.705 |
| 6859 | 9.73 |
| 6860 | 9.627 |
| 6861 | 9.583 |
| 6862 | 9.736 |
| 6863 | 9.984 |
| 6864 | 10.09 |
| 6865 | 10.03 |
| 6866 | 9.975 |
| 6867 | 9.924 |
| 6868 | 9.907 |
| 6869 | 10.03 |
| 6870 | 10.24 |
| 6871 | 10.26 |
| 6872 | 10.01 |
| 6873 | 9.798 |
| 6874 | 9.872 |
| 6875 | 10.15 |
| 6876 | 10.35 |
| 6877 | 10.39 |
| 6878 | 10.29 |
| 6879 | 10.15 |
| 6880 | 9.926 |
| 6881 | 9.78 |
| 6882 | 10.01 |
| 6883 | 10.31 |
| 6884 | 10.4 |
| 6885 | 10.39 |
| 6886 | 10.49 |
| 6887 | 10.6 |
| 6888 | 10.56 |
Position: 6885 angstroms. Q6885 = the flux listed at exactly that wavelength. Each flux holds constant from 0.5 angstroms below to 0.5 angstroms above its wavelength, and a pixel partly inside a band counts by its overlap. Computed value 10.39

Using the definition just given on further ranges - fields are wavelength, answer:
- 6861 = 9.583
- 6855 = 9.504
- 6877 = 10.39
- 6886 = 10.49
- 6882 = 10.01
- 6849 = 10.2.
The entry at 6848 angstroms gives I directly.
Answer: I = 10.18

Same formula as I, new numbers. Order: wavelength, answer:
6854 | 9.727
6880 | 9.926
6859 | 9.73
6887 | 10.6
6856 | 9.385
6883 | 10.31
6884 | 10.4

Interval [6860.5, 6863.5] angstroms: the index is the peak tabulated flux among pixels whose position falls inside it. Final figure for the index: 9.984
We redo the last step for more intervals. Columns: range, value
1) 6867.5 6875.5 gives 10.26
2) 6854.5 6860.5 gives 9.73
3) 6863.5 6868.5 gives 10.09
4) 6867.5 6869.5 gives 10.03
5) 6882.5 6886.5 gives 10.49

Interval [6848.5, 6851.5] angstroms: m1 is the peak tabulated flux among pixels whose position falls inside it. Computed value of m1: 10.2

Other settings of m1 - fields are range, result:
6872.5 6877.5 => 10.39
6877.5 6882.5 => 10.29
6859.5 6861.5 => 9.627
